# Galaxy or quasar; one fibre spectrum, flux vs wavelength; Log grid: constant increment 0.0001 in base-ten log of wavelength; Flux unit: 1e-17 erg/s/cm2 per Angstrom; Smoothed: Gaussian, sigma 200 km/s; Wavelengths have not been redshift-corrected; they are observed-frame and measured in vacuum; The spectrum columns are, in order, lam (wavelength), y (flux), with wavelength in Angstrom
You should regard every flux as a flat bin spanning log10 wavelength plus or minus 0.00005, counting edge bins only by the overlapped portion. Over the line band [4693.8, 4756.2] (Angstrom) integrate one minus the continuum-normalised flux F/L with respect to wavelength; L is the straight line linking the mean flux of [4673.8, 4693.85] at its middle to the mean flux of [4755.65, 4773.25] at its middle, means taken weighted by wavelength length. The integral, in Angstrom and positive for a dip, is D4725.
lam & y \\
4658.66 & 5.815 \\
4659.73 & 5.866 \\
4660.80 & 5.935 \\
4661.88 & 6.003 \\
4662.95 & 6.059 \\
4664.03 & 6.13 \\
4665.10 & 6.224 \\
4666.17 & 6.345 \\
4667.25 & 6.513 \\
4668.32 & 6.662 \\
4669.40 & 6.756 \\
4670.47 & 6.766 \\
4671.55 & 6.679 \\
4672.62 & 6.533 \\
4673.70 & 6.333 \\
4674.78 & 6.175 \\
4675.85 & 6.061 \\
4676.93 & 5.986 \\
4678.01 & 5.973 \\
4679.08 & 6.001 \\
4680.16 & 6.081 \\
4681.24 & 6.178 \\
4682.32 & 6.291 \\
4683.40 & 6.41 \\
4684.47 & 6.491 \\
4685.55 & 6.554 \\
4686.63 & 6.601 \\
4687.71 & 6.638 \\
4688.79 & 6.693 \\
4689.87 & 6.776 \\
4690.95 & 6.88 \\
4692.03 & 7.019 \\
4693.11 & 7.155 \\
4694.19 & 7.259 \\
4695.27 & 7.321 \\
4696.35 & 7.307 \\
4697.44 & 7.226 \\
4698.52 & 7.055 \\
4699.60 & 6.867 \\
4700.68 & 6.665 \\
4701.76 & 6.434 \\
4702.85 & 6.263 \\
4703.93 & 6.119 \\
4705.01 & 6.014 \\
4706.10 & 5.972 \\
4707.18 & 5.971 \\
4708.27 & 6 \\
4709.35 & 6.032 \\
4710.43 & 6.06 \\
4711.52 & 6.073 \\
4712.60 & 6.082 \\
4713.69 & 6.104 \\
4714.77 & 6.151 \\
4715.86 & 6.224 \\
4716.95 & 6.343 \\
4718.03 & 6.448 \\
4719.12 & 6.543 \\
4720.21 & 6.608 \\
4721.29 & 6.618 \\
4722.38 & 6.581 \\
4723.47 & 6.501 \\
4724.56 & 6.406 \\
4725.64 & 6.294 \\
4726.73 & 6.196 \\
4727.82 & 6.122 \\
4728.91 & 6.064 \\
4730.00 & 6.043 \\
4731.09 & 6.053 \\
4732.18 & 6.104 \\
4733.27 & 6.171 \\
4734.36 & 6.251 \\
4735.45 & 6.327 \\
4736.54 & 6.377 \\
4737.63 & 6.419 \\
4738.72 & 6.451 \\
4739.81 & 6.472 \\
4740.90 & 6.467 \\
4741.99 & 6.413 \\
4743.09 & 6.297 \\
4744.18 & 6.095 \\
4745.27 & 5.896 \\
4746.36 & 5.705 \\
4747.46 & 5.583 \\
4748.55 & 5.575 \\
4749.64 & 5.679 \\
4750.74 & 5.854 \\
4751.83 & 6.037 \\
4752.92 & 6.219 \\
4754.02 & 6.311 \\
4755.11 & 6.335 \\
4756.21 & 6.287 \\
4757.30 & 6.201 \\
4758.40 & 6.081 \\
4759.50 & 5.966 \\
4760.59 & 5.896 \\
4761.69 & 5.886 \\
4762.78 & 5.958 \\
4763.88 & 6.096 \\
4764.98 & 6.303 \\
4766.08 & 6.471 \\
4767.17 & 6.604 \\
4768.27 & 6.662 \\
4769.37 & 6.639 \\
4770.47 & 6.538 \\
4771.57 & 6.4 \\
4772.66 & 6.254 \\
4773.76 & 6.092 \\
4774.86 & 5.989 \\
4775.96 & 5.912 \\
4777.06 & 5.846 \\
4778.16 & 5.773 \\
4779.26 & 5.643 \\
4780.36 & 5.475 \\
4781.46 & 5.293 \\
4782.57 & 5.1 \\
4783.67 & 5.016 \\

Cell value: 0.6 Angstrom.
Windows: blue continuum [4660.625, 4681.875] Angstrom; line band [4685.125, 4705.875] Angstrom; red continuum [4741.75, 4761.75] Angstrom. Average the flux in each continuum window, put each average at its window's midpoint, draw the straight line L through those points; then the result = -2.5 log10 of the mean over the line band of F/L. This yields -0.10 mag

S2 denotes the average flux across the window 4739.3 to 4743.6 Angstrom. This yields 6.41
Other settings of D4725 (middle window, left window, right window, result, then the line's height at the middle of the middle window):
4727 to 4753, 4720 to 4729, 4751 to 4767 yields 0.71 Angstrom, 6.28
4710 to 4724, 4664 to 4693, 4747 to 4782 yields -0.13 Angstrom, 6.28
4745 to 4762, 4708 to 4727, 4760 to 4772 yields 0.91 Angstrom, 6.31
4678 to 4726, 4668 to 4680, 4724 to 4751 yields -1.75 Angstrom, 6.25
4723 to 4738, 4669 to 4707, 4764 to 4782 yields 0.24 Angstrom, 6.34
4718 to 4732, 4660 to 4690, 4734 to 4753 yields -0.35 Angstrom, 6.18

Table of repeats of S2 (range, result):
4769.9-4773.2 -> 6.41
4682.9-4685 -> 6.48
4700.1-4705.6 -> 6.3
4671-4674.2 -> 6.51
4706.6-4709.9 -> 6.01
